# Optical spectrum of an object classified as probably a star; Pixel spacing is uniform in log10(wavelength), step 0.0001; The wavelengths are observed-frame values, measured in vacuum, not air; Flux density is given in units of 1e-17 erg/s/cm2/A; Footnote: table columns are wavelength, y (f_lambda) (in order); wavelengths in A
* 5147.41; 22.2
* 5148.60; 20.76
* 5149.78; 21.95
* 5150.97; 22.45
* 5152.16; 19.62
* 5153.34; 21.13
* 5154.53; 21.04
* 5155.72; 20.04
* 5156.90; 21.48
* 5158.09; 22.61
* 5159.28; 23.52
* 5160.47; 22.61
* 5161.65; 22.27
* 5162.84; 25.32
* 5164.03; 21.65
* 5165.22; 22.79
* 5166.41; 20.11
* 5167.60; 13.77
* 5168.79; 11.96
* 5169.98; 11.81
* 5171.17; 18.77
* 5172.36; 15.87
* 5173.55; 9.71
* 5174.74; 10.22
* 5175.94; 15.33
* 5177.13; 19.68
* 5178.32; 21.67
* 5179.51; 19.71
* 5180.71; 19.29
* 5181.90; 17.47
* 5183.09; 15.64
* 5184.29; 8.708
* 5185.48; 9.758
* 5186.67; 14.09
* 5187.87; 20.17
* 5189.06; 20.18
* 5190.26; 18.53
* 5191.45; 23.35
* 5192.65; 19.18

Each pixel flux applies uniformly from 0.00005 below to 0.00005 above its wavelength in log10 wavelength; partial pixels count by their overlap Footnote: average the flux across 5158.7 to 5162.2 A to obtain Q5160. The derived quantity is 22.8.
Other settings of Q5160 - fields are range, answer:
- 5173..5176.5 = 11.7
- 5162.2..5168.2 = 20.7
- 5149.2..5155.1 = 21.2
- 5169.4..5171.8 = 15.3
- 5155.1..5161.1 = 22.1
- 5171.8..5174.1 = 12.8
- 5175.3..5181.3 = 19.1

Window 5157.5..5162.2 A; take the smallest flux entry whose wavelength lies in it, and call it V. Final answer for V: 22.27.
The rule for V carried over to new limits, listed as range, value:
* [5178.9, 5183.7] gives 15.64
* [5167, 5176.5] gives 9.71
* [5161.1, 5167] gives 20.11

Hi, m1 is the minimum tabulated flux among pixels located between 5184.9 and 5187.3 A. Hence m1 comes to 9.758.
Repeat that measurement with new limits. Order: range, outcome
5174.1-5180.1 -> 10.22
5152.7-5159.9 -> 20.04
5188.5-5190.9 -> 18.53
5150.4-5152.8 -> 19.62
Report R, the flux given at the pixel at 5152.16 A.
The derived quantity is 19.62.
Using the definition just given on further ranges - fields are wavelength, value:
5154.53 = 21.04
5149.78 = 21.95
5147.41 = 22.2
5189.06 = 20.18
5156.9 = 21.48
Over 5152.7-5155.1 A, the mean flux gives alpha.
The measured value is 21.1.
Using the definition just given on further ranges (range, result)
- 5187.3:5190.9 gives 19.7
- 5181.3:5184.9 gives 13.9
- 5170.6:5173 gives 17.2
